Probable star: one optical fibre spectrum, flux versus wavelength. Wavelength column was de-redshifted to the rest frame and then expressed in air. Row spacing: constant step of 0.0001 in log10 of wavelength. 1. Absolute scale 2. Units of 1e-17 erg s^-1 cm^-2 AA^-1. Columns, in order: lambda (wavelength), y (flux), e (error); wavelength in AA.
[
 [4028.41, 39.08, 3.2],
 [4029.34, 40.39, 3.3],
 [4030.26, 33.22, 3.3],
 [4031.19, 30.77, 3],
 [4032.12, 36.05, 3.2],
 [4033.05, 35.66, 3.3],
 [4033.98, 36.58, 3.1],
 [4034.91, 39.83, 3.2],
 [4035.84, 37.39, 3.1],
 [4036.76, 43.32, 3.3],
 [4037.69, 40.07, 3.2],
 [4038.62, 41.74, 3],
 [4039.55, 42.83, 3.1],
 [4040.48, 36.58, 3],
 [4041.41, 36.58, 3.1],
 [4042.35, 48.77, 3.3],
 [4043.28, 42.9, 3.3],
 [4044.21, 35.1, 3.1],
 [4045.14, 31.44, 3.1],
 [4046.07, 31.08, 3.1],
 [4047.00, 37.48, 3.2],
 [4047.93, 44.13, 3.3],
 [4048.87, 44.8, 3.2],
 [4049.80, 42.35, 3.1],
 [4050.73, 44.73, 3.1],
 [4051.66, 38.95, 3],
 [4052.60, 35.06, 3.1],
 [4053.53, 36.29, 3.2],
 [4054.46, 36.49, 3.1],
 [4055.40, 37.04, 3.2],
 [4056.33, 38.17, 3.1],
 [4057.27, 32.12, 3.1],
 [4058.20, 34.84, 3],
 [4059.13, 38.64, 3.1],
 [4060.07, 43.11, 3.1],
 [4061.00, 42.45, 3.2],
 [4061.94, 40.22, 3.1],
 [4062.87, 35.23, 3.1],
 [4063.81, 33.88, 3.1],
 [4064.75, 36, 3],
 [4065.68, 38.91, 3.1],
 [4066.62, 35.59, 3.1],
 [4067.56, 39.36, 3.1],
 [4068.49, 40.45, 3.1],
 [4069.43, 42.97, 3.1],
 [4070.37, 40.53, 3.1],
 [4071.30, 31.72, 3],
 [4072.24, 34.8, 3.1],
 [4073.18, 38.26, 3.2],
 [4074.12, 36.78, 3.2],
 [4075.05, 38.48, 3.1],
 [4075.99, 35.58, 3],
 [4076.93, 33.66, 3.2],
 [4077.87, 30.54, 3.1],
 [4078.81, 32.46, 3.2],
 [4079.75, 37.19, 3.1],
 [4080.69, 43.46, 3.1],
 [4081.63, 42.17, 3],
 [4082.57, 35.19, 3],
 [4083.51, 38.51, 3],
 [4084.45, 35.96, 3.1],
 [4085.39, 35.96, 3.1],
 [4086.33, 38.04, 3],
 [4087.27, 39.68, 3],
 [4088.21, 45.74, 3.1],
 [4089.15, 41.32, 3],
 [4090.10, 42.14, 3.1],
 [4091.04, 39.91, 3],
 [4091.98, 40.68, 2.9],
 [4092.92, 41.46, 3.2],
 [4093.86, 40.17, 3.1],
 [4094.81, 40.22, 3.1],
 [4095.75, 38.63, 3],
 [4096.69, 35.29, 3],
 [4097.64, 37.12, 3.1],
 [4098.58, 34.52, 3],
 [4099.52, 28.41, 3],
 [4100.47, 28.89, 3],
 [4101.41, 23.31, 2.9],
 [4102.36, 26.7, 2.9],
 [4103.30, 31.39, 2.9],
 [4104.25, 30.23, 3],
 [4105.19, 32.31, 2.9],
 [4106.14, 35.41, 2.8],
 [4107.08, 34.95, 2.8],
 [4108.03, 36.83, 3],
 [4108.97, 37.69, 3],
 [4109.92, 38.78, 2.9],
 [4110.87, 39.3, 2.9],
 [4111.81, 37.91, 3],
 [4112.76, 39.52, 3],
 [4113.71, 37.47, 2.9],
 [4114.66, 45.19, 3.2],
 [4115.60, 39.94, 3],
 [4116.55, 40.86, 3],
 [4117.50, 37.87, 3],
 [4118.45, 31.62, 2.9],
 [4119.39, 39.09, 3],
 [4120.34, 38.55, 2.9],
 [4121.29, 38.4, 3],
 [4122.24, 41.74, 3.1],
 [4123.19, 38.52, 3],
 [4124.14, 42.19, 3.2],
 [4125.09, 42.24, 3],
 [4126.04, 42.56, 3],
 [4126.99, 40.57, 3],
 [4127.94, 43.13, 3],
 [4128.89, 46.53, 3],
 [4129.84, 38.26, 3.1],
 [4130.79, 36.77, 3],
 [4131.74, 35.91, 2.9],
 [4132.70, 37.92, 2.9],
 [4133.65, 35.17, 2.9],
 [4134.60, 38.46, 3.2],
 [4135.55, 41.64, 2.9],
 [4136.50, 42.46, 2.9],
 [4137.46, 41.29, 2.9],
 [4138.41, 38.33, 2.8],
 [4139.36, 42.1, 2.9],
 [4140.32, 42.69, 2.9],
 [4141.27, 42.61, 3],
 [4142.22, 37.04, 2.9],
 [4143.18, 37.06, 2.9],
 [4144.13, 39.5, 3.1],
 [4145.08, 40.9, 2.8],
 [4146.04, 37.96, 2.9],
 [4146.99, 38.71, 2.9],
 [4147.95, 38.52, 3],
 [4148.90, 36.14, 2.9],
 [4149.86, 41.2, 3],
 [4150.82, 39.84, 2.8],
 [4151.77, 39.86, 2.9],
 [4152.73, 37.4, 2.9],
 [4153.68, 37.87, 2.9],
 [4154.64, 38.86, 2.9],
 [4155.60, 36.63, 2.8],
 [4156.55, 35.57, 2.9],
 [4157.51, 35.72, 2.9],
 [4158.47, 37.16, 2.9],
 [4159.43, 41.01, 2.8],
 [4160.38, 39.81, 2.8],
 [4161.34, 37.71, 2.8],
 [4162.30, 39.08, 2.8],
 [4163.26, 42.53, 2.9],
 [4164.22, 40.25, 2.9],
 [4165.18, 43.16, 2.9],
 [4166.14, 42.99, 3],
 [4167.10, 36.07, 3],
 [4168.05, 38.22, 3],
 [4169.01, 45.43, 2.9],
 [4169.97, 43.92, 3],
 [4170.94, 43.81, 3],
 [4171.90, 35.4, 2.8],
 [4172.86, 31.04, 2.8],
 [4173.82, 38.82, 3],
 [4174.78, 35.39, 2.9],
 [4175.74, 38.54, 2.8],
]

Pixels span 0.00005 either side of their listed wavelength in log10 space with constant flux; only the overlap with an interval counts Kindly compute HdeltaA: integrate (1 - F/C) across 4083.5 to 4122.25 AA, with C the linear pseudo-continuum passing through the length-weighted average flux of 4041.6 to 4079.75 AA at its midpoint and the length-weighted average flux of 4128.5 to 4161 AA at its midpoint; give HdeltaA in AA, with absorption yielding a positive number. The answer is 1.4 AA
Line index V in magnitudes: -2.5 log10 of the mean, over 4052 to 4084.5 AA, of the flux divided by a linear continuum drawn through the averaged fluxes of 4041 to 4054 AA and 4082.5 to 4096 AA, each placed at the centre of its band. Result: 0.06 mag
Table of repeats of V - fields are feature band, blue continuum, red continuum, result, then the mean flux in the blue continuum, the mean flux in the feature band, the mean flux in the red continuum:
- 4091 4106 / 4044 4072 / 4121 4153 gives 0.141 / 38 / 34.2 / 39.8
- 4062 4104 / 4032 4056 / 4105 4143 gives 0.068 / 39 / 36.7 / 39.3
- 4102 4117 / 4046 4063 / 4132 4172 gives 0.074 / 38.8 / 36.6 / 39.5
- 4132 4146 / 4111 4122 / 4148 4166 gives -0.021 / 38.9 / 39.7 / 38.9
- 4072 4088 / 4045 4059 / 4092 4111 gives -0.030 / 37.8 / 37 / 34.6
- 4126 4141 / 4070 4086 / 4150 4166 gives -0.053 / 36.5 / 40.2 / 39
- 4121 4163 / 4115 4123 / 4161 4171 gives 0.012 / 38.6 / 39.4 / 41.1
